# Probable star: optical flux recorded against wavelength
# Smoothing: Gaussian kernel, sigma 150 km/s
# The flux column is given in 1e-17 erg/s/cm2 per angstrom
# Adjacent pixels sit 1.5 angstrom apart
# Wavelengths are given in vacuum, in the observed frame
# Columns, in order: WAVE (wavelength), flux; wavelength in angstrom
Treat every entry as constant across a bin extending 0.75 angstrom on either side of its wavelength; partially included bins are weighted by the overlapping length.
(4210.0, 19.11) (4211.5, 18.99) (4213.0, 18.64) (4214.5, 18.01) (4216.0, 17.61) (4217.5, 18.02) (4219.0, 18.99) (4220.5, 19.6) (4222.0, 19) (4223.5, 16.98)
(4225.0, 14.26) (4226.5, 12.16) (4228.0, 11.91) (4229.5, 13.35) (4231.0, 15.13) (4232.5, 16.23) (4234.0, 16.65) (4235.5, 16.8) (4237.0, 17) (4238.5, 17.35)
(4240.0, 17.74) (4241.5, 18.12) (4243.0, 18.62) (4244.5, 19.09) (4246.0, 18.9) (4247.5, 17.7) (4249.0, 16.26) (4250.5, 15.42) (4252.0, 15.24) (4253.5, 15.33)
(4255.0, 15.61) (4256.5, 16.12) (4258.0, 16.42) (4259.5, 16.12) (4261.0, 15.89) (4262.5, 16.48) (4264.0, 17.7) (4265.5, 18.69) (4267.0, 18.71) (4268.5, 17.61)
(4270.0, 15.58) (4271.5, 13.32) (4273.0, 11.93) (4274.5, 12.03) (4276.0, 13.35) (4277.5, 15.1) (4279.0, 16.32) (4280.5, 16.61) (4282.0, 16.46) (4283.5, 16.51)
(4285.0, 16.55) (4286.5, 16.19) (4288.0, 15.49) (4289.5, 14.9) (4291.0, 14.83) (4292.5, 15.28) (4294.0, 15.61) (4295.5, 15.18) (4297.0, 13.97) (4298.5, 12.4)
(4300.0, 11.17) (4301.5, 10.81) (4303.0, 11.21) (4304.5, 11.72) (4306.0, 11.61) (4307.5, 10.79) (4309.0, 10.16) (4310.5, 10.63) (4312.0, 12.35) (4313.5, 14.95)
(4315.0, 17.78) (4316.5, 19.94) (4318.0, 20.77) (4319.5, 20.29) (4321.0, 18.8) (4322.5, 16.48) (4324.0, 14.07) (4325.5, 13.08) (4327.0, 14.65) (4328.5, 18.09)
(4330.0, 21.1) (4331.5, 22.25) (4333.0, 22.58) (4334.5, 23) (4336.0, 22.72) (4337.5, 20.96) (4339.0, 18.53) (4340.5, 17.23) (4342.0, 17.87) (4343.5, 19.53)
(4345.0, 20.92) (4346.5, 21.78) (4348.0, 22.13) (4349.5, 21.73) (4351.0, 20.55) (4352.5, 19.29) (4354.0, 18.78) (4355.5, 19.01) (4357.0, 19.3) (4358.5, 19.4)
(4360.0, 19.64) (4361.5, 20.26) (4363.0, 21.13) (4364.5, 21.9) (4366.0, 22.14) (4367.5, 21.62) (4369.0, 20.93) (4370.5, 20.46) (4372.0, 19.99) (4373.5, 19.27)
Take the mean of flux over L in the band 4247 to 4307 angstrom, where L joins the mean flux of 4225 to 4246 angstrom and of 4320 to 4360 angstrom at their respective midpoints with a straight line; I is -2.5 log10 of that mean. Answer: 0.16 mag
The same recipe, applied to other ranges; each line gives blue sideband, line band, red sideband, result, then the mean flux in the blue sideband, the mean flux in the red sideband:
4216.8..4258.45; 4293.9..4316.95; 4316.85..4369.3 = 0.39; 16.6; 19.8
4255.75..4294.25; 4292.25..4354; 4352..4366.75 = 0.09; 15.8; 20.1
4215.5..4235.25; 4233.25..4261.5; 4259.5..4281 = -0.06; 16.1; 15.7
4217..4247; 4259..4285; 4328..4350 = 0.16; 16.8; 20.7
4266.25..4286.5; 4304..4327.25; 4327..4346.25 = 0.24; 15.4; 20.2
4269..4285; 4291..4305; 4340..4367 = 0.23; 14.9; 20.2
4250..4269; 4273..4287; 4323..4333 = 0.11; 16.6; 17.6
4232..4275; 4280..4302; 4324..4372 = 0.20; 16.5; 20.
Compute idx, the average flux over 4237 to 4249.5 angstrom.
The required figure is 17.9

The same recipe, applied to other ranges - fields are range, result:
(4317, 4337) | 19.1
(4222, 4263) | 16.2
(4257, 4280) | 15.7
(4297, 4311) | 11.3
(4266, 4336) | 15.6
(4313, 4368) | 19.6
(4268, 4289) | 15.2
